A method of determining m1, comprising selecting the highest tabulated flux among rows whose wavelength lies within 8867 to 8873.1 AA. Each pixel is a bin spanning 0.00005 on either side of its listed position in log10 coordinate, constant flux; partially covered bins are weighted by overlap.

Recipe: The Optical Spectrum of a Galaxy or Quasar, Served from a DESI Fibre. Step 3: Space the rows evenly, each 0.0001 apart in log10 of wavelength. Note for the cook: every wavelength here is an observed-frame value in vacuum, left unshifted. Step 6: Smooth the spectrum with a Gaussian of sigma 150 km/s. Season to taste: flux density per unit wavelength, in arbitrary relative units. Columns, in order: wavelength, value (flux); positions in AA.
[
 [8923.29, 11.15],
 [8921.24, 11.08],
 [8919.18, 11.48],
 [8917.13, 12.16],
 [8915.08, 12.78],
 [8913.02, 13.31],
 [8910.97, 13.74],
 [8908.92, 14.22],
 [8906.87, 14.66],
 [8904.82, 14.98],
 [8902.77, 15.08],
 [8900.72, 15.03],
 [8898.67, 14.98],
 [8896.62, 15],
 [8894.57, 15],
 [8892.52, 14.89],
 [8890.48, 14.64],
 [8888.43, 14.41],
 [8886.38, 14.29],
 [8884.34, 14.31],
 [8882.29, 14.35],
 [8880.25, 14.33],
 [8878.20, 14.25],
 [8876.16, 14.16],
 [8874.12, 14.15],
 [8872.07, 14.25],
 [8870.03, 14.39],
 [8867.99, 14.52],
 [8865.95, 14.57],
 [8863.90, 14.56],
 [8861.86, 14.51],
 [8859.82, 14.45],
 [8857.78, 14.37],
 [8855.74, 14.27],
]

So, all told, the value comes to 14.52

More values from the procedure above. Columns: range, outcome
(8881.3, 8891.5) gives 14.64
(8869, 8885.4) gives 14.39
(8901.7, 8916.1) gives 15.08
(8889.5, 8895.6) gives 15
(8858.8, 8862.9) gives 14.51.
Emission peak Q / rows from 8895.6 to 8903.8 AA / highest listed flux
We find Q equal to 15.08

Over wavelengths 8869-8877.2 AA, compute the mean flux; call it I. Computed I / 14.2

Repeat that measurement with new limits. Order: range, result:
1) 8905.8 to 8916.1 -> 13.7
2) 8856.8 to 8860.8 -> 14.4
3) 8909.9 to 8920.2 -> 12.7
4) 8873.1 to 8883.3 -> 14.3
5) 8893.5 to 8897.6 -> 15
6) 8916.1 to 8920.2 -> 11.8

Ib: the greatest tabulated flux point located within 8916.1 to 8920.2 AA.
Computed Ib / 12.16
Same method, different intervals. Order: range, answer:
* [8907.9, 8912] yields 14.22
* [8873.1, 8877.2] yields 14.16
